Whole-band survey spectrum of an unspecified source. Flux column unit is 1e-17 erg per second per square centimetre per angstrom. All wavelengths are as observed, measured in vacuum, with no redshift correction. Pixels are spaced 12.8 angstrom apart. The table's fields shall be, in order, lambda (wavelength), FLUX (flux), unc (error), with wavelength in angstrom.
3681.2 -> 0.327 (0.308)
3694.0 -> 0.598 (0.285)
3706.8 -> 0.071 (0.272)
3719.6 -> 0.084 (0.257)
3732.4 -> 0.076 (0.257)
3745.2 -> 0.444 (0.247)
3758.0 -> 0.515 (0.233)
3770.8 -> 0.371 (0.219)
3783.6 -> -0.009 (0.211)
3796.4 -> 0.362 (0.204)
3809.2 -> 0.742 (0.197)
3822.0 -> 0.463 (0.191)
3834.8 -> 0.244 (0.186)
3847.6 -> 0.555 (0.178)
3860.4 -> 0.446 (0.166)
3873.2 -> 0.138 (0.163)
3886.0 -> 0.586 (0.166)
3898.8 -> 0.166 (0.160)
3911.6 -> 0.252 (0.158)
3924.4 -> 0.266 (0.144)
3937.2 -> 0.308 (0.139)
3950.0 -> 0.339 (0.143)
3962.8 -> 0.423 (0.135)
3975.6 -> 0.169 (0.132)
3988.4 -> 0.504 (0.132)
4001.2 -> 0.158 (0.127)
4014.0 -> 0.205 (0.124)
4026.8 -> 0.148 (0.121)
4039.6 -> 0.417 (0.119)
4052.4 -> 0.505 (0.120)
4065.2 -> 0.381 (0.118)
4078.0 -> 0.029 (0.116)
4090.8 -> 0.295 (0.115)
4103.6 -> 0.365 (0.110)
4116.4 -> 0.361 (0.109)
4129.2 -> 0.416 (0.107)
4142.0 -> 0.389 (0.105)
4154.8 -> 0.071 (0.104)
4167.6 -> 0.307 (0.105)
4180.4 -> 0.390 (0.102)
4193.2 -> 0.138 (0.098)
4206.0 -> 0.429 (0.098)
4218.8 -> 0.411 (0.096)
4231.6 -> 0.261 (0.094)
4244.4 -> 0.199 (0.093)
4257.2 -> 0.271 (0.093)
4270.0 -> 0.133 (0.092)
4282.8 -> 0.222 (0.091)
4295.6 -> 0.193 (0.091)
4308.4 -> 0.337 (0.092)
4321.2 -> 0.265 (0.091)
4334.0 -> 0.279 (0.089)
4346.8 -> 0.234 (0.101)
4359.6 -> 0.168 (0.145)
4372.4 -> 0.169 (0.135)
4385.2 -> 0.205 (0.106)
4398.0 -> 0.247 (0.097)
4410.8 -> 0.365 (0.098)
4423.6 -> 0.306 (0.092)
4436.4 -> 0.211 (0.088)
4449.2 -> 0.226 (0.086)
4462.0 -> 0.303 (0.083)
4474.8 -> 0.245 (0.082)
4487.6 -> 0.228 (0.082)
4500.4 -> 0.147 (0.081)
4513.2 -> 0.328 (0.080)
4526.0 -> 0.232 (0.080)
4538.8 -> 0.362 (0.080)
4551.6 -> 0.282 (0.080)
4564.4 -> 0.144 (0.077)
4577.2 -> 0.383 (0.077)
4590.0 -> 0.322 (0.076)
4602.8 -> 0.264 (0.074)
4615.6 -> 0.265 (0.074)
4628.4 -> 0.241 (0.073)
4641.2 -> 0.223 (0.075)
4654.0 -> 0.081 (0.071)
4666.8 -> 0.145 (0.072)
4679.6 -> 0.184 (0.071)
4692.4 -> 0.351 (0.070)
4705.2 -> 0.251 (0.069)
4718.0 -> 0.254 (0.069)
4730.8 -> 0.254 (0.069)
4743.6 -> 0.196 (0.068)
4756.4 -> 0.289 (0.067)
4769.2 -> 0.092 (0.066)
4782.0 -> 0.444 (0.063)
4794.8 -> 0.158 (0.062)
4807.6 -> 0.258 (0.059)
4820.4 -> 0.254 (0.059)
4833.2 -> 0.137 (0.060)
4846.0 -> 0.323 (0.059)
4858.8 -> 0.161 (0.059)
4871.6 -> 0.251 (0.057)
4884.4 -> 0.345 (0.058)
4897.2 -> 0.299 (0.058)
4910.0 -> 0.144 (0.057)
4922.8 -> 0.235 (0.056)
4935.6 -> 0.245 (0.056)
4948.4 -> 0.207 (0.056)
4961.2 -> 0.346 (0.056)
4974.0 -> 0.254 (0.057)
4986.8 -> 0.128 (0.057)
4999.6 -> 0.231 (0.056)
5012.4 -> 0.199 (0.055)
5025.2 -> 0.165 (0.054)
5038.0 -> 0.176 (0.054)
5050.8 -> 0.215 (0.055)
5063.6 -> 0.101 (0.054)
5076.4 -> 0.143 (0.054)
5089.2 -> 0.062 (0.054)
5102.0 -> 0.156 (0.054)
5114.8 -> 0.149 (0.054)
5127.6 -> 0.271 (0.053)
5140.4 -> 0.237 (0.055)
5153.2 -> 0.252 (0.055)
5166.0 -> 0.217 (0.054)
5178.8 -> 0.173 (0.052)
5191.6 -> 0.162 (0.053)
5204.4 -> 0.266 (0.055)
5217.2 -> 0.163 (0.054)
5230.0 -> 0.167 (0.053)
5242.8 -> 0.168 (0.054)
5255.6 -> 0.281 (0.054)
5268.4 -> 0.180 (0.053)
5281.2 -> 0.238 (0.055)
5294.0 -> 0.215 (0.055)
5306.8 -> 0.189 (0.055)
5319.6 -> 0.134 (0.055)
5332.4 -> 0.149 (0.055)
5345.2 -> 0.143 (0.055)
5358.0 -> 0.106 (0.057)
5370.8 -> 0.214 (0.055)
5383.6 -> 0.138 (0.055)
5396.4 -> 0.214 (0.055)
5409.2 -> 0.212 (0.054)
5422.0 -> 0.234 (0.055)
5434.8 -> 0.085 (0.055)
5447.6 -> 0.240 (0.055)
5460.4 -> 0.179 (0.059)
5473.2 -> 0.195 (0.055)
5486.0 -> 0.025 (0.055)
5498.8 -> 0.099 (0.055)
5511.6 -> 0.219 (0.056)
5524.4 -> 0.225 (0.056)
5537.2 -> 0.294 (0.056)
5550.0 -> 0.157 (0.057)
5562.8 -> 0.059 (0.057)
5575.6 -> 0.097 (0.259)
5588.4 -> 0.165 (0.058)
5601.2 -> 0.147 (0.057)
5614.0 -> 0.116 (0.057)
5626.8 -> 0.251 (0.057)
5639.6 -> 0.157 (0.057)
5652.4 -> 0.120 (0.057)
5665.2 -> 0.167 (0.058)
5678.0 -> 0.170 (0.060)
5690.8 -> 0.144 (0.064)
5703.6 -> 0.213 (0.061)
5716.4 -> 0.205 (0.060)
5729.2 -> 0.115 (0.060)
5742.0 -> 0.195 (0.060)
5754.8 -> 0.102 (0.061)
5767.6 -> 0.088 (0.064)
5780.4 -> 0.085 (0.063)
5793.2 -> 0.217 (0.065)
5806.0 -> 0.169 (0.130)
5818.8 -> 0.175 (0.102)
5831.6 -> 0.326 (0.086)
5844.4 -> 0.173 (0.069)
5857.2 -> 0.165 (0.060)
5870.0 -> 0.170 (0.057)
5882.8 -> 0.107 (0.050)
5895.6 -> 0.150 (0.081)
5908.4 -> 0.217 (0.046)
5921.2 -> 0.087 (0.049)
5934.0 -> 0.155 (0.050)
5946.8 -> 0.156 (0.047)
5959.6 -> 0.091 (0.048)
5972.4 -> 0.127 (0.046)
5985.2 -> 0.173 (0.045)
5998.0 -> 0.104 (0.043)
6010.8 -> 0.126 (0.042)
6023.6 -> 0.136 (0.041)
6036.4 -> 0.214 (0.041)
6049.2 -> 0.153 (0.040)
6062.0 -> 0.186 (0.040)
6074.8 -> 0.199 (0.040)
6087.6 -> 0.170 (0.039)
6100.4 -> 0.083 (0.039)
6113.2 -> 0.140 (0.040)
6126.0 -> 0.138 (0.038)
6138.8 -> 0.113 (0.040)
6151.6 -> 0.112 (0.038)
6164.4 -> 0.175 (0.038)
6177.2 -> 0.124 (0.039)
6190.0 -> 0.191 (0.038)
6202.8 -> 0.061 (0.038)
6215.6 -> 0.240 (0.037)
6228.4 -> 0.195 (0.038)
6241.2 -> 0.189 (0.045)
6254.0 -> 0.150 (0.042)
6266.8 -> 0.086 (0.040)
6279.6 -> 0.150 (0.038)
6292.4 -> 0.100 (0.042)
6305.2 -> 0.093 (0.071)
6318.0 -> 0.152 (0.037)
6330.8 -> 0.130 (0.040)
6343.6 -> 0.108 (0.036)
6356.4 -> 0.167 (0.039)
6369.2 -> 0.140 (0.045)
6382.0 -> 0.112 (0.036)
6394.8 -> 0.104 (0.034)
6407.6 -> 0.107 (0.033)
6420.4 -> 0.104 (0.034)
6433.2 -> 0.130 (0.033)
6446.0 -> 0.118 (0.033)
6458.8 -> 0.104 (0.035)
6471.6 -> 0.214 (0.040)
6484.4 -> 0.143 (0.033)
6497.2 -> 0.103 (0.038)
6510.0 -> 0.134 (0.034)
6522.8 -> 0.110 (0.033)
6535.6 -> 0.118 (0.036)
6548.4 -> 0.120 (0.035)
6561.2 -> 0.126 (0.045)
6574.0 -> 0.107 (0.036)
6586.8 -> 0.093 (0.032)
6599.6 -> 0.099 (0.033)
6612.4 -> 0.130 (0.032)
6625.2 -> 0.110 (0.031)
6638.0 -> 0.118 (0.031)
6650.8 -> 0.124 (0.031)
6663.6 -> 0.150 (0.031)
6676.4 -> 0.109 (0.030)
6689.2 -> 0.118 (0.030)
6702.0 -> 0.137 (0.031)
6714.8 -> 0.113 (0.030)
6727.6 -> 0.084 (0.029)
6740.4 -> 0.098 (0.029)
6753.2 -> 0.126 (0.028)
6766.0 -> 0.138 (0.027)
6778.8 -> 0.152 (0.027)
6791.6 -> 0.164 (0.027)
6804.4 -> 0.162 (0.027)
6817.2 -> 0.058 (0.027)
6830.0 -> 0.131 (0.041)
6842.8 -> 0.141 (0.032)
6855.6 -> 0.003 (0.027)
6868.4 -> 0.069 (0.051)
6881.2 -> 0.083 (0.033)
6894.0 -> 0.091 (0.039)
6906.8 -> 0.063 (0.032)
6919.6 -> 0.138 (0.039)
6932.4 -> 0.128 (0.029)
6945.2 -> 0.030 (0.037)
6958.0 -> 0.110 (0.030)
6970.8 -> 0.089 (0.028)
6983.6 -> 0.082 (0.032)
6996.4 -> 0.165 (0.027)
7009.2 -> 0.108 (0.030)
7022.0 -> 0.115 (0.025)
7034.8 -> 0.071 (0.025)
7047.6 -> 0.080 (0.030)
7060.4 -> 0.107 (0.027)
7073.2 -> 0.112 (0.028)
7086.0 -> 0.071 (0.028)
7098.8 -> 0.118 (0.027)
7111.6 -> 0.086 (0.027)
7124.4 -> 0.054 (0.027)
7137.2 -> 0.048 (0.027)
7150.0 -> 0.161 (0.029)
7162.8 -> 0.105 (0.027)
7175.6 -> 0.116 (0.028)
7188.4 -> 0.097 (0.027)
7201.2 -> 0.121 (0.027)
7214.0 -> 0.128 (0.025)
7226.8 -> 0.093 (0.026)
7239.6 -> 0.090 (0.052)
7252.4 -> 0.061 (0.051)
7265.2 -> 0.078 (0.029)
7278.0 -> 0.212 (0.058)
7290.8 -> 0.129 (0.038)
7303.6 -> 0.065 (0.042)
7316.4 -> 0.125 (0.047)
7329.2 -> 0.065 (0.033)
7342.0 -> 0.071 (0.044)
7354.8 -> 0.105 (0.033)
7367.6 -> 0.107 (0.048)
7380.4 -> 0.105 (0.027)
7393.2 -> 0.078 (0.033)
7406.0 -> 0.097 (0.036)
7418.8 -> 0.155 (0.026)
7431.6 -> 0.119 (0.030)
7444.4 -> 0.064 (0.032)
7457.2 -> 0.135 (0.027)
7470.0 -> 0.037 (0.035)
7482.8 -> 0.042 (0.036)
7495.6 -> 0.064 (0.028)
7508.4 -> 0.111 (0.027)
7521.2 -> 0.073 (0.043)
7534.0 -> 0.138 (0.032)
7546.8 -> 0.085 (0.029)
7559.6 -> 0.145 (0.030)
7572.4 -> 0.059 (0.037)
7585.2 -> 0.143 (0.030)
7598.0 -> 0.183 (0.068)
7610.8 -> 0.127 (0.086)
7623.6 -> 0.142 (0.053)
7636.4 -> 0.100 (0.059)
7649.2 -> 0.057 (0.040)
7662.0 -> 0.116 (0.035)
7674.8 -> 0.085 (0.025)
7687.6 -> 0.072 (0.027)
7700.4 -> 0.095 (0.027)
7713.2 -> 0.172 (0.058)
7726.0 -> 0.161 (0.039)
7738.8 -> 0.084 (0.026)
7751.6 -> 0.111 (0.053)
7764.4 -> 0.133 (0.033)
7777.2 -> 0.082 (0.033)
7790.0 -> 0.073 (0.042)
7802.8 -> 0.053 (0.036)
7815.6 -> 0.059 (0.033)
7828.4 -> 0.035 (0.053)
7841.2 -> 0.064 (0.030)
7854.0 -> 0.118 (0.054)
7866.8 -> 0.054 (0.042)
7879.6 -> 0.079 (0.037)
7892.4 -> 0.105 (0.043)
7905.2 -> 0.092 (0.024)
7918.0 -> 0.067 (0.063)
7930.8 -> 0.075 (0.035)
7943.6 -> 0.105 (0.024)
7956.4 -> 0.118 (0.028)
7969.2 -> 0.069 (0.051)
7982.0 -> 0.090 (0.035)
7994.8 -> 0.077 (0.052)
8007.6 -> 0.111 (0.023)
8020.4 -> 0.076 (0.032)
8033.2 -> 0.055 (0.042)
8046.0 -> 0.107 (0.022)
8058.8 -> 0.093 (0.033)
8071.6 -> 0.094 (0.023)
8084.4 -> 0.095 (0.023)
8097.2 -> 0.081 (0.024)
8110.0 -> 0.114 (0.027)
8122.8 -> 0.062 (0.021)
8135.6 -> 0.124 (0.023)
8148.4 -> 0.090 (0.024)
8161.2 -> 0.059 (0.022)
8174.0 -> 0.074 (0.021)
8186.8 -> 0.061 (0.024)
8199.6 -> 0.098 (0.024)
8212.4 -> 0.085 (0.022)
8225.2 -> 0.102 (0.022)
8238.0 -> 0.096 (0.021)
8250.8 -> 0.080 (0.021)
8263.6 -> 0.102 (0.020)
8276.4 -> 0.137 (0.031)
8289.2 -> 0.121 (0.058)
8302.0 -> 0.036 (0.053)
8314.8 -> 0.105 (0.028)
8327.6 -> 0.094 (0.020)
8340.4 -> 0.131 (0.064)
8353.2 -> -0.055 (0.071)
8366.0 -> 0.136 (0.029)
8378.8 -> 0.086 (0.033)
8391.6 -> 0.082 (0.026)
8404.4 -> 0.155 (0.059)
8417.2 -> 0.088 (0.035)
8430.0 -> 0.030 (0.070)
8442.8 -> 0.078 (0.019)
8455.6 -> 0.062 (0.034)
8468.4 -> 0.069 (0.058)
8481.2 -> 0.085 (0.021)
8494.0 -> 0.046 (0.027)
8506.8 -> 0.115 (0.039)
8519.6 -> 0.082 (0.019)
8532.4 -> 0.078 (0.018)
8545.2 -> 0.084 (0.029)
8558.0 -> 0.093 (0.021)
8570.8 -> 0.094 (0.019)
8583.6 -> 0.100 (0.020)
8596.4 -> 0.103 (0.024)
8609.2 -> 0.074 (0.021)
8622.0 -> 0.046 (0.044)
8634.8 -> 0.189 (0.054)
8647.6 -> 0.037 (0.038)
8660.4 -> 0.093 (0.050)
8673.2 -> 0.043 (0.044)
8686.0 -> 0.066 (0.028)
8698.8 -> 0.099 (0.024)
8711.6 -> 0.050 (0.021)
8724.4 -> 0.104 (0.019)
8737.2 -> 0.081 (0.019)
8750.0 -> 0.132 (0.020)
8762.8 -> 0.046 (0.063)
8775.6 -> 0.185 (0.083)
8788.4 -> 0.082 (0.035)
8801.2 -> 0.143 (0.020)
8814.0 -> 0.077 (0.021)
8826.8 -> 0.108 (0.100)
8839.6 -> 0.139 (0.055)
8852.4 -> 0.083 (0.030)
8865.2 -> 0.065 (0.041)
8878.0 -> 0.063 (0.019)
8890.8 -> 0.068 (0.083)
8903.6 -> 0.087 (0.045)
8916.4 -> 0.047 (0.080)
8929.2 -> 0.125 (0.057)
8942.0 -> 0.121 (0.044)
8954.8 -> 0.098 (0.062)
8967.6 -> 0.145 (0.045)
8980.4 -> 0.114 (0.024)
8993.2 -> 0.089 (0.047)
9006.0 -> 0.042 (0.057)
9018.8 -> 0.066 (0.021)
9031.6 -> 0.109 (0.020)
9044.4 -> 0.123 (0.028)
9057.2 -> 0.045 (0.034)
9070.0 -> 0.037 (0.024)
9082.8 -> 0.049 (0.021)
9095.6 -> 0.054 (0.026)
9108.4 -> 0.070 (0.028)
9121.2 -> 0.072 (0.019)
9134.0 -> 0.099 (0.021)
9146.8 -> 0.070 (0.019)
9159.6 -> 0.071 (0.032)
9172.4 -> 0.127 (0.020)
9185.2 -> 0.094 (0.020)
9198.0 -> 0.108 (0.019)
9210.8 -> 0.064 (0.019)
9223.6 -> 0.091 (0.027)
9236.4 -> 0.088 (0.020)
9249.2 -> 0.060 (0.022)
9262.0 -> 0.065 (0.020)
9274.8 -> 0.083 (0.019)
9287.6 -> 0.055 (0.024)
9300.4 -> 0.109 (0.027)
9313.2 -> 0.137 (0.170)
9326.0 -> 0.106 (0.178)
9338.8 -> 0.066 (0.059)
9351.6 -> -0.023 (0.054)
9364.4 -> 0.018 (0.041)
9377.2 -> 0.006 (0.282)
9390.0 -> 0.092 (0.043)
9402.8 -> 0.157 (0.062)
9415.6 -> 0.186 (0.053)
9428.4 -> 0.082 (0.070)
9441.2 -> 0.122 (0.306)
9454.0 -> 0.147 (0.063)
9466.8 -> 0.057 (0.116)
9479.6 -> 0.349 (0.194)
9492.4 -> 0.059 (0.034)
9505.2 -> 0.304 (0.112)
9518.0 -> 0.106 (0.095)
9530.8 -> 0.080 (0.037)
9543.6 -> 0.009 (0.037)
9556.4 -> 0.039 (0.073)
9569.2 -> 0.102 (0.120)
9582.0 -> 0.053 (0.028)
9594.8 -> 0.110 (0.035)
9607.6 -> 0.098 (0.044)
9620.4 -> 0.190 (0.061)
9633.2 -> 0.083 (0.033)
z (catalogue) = 1.60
